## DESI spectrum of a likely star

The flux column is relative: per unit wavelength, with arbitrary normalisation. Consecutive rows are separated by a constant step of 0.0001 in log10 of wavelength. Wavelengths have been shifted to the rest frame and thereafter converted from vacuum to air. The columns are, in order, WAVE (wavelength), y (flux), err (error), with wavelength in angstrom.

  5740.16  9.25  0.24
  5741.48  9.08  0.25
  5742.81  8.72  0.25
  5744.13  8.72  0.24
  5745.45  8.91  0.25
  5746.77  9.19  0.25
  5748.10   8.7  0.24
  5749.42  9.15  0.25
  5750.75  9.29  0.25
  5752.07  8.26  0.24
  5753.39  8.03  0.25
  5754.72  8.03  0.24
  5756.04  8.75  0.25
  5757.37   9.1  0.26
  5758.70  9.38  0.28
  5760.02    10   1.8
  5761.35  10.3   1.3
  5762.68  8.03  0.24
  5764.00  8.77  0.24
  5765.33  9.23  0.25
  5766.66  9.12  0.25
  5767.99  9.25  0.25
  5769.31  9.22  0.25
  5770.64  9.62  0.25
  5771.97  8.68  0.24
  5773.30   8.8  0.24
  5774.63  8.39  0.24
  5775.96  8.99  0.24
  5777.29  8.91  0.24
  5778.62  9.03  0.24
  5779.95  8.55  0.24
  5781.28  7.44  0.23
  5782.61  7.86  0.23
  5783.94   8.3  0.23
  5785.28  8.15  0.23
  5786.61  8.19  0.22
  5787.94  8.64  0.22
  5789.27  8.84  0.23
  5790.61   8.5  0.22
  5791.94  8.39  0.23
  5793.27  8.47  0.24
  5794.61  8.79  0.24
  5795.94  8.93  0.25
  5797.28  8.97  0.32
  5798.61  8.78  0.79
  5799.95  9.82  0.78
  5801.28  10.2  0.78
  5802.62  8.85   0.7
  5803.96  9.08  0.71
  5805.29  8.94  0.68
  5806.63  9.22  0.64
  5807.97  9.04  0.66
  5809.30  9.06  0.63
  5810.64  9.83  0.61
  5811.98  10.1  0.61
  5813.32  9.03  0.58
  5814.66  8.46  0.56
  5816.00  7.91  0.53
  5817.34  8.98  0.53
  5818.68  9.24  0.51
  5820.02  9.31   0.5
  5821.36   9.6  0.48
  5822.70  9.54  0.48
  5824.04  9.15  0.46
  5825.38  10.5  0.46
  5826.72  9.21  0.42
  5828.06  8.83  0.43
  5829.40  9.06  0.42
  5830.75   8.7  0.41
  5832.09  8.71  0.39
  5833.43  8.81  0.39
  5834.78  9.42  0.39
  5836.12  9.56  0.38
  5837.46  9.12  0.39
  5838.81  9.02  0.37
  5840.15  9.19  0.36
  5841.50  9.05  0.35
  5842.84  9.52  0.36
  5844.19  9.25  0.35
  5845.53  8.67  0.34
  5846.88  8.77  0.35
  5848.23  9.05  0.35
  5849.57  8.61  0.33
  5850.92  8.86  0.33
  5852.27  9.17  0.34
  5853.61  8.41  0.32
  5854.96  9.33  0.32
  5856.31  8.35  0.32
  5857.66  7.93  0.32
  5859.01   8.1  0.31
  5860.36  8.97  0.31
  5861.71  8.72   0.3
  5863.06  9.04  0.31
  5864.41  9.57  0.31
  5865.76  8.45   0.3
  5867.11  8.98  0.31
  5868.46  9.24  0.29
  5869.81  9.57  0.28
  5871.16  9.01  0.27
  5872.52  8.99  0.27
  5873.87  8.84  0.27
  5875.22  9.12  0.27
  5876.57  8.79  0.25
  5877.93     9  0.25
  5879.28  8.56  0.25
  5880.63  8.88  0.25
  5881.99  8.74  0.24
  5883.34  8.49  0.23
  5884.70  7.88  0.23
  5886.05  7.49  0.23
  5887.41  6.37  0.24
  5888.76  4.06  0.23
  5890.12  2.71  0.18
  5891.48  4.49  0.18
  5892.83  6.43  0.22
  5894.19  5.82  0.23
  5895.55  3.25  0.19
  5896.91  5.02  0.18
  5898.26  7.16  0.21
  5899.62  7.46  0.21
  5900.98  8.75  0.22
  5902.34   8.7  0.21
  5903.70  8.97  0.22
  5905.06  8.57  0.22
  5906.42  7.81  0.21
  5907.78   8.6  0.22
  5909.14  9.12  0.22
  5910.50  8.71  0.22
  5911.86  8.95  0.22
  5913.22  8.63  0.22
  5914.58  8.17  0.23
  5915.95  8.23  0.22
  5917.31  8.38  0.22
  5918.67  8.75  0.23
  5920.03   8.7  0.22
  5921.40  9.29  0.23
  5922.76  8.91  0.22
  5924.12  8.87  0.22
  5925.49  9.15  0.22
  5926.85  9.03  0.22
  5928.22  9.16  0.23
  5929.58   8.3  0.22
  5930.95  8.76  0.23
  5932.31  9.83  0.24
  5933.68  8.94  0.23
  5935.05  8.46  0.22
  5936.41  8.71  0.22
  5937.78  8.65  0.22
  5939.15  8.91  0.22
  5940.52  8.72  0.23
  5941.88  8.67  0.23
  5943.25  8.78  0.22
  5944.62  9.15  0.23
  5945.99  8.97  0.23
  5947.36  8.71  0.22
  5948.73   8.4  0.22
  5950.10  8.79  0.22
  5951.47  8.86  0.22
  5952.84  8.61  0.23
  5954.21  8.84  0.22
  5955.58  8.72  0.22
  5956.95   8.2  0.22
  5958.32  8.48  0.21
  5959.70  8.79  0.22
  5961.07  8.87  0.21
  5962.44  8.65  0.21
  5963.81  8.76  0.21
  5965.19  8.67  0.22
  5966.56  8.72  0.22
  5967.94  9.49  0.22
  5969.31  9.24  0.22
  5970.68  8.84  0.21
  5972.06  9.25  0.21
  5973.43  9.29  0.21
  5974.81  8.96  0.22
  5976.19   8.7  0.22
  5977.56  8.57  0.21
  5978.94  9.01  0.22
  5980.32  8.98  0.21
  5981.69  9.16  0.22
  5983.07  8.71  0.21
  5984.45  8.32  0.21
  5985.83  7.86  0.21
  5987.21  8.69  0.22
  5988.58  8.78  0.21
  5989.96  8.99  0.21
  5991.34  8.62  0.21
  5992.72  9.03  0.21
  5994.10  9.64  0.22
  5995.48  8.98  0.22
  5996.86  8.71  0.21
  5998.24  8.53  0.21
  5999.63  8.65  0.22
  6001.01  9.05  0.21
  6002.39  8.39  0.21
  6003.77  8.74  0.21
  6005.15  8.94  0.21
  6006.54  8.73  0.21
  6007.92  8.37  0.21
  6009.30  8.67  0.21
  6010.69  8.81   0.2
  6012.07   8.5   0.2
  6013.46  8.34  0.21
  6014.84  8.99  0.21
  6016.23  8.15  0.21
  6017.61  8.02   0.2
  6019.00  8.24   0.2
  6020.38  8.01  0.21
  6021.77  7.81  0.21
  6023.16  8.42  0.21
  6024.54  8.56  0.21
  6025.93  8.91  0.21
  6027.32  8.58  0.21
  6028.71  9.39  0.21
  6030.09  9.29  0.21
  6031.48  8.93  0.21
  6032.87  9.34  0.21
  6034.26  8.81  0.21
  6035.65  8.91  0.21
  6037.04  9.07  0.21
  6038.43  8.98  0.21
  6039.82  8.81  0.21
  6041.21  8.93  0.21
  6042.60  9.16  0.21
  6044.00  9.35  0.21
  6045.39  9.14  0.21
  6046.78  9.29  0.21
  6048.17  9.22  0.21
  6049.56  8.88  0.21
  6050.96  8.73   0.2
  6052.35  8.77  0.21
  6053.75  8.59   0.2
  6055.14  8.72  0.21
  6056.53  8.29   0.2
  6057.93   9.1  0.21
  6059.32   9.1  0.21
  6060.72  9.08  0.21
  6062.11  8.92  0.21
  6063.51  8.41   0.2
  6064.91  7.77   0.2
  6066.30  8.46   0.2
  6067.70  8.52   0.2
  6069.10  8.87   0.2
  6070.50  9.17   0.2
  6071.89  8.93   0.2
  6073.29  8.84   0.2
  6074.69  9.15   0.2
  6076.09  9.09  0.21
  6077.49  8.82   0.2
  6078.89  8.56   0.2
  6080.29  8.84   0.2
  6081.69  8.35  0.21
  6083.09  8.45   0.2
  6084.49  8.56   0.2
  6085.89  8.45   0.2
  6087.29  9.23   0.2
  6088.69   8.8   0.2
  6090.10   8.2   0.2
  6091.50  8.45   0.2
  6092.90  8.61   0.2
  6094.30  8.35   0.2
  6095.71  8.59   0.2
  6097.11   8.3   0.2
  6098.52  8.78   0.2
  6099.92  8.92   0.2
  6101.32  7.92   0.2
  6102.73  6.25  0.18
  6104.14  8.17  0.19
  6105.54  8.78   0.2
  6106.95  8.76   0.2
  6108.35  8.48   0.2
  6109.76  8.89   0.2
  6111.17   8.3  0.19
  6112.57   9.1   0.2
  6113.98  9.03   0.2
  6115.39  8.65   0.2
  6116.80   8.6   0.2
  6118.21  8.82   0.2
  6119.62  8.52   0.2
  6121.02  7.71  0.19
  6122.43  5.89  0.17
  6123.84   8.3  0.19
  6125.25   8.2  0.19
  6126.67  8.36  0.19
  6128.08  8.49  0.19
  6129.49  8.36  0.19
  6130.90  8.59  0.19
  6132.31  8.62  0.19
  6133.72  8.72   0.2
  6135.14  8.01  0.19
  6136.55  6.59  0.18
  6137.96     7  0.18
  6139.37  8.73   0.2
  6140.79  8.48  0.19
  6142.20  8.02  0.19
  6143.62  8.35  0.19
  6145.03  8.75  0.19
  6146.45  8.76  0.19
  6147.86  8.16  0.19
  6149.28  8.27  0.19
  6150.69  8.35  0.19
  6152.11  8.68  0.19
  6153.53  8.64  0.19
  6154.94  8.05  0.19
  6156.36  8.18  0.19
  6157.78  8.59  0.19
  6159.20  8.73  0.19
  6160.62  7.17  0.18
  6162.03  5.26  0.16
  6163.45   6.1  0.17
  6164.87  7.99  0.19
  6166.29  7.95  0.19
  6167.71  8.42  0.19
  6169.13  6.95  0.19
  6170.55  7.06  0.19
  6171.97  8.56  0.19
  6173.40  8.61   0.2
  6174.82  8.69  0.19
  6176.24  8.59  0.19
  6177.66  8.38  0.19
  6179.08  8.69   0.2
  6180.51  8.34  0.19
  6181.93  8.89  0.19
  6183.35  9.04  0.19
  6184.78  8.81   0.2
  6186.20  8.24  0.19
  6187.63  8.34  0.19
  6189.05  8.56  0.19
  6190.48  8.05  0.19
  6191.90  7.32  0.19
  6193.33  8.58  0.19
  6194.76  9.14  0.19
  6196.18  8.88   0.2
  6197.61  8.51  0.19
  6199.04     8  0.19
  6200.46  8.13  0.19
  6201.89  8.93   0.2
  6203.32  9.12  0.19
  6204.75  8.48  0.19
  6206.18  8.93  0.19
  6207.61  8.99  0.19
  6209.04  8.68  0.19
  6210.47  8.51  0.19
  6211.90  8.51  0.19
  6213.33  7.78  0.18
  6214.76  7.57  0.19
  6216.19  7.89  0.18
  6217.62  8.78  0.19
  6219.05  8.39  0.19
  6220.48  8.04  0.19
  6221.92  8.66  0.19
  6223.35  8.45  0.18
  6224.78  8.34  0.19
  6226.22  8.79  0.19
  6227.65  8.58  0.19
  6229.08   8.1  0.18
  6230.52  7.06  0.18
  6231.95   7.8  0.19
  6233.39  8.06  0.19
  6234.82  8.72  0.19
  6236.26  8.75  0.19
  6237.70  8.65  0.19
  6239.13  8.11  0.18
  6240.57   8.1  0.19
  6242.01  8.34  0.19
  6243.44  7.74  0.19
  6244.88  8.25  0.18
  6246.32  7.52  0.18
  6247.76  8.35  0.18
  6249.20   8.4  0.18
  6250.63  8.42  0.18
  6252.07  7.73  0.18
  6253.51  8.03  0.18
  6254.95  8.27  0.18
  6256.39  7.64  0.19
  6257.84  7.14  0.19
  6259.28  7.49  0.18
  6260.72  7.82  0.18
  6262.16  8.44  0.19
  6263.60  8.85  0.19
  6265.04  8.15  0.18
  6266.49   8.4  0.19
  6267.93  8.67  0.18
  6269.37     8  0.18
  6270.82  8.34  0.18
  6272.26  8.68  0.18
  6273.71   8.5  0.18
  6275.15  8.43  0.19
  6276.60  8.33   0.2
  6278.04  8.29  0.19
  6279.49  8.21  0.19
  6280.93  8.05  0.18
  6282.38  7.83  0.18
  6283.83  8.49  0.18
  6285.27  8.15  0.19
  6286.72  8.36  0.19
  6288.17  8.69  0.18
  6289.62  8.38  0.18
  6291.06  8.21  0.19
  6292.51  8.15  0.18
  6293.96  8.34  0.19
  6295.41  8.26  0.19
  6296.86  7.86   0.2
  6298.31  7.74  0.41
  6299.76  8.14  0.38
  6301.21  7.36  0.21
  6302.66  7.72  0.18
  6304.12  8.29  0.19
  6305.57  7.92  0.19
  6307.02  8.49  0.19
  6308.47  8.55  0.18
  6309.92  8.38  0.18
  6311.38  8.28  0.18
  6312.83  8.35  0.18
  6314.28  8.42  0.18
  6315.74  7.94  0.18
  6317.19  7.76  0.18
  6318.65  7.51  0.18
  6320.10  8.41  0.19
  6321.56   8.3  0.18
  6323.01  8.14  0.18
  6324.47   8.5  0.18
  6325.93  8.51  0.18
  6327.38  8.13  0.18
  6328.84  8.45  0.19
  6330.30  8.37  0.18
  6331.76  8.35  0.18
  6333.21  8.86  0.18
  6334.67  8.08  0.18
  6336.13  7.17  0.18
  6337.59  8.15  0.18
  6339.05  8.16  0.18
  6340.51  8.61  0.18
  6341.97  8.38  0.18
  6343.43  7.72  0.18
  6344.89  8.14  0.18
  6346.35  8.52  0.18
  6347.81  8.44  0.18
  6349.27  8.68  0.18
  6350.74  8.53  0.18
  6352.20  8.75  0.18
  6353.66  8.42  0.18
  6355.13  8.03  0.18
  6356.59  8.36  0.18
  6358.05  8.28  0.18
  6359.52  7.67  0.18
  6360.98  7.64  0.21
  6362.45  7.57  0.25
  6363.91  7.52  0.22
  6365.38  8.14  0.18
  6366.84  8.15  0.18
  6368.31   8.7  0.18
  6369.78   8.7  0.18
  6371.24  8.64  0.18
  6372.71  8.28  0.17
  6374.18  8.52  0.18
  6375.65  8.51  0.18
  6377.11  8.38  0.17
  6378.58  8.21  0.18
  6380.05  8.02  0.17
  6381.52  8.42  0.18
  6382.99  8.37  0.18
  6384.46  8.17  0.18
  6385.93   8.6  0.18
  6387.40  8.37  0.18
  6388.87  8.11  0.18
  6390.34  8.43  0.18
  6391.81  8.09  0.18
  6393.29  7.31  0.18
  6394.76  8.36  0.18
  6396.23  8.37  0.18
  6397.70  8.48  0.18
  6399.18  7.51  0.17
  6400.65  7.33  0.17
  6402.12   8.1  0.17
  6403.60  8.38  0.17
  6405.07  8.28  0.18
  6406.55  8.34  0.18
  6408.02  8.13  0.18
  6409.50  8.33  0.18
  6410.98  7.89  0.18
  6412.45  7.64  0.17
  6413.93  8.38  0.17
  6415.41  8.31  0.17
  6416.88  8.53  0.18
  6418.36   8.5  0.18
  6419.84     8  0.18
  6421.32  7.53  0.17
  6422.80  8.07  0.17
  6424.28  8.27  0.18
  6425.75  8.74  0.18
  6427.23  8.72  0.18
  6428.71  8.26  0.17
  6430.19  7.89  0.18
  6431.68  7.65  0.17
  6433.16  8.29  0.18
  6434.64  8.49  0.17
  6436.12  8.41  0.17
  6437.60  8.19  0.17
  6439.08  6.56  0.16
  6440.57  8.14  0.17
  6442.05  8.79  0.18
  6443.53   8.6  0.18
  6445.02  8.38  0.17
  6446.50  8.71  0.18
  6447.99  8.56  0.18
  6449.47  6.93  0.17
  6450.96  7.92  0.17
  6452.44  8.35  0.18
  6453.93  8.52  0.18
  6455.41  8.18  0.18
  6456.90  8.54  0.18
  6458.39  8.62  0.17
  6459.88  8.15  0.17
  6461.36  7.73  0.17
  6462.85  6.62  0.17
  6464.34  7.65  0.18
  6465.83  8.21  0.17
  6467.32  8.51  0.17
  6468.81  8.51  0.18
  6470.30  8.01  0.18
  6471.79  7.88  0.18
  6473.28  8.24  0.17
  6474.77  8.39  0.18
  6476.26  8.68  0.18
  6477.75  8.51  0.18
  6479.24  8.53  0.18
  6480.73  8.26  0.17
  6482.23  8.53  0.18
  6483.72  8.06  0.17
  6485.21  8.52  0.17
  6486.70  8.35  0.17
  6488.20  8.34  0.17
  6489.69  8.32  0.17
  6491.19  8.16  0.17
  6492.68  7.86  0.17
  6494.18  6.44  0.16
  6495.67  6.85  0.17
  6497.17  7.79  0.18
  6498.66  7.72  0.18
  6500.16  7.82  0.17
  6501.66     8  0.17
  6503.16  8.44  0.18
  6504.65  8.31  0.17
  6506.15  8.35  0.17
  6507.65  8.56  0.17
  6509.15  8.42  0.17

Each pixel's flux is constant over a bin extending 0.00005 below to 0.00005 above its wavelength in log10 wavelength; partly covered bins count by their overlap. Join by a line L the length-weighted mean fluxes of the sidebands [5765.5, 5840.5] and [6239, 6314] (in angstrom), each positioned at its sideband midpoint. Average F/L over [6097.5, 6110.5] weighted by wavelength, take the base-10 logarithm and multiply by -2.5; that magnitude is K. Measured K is 0.018 mag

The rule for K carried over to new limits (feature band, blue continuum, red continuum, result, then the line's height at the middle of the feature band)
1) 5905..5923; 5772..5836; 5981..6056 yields 0.027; 8.84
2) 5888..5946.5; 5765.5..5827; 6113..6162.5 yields 0.086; 8.68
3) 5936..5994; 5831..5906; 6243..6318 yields -0.078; 8.19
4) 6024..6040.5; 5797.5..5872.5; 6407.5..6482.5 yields -0.023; 8.78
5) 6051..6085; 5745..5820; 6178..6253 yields -0.023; 8.54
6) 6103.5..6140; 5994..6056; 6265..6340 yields 0.036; 8.58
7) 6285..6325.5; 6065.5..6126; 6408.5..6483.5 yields 0.019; 8.31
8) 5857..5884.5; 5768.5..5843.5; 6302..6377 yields 0.007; 8.89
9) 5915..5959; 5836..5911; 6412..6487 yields -0.077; 8.17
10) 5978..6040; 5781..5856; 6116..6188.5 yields -0.027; 8.51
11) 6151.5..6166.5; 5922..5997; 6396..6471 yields 0.106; 8.54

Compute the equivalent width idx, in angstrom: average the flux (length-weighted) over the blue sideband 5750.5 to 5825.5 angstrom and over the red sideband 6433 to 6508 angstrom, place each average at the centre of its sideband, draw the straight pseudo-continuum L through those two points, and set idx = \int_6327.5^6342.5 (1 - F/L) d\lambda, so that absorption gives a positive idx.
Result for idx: 0.1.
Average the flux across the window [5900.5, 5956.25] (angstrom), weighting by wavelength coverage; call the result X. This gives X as 8.76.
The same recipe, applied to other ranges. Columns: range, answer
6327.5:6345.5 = 8.2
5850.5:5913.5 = 7.99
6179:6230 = 8.46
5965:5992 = 8.85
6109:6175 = 8.13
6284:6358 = 8.23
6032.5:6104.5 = 8.71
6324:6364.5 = 8.21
